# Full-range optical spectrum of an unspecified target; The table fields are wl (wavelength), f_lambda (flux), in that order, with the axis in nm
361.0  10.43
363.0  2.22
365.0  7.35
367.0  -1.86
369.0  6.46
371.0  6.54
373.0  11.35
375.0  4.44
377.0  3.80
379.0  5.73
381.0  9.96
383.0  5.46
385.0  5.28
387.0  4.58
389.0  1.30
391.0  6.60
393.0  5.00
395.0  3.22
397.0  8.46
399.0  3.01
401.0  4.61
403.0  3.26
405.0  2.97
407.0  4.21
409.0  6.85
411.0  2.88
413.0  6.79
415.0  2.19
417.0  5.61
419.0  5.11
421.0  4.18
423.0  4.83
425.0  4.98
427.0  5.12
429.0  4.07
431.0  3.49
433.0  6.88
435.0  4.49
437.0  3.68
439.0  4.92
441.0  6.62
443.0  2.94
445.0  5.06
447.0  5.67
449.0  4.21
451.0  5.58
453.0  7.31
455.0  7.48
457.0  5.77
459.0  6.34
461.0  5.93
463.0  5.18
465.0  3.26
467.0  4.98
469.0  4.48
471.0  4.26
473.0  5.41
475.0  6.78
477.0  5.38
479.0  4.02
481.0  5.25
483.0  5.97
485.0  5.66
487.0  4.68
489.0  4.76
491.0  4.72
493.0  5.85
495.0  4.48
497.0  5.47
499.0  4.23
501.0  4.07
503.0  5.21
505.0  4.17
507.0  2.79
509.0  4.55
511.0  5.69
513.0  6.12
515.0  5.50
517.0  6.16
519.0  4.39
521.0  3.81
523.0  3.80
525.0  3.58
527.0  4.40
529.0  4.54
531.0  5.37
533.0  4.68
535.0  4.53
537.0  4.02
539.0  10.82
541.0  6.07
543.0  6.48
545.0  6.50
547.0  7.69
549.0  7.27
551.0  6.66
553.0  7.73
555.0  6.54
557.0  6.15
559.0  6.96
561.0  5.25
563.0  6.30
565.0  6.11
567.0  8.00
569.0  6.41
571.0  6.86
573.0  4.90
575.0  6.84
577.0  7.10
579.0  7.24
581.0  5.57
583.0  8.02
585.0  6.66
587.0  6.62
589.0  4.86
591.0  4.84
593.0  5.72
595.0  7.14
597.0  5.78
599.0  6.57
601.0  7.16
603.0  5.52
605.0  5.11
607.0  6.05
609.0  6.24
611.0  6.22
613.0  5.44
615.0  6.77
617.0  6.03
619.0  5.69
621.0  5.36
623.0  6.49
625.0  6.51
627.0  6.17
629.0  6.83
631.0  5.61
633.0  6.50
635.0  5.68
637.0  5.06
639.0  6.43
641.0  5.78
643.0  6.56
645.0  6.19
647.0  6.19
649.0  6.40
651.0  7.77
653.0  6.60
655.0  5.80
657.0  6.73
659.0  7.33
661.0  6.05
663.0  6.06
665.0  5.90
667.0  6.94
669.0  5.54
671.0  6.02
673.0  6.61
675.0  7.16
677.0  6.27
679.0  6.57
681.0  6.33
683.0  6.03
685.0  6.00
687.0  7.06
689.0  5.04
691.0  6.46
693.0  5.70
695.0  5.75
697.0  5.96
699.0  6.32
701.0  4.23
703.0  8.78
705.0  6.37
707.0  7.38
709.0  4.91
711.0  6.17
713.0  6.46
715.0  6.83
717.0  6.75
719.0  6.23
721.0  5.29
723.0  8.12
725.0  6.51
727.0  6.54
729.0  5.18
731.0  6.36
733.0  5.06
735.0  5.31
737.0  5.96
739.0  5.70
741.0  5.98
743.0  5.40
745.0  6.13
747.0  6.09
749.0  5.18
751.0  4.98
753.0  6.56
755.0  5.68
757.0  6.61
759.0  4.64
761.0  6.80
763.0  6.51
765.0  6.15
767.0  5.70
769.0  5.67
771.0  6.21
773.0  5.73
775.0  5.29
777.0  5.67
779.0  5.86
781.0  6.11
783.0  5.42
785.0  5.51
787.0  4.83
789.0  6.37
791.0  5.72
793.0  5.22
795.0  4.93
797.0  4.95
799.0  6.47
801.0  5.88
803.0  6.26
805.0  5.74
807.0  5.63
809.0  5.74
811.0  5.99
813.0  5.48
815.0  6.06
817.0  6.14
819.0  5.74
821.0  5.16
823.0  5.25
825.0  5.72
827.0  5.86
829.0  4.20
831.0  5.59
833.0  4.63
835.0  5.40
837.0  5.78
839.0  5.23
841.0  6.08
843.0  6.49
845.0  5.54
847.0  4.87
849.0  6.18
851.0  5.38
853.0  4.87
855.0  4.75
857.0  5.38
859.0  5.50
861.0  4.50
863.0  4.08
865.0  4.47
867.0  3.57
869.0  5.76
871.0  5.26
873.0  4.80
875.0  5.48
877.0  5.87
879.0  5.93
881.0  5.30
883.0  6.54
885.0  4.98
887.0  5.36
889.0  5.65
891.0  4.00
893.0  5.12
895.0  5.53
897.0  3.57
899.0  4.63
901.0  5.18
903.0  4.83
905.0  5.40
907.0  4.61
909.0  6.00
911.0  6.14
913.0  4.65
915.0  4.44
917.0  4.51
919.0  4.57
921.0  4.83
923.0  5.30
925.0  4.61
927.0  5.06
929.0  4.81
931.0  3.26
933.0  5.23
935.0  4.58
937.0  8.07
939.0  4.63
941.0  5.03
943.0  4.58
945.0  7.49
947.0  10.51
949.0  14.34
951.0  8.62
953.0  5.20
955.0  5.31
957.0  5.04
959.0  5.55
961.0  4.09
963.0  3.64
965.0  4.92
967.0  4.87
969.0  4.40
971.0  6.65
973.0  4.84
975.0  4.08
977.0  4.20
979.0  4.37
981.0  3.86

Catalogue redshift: 0.44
